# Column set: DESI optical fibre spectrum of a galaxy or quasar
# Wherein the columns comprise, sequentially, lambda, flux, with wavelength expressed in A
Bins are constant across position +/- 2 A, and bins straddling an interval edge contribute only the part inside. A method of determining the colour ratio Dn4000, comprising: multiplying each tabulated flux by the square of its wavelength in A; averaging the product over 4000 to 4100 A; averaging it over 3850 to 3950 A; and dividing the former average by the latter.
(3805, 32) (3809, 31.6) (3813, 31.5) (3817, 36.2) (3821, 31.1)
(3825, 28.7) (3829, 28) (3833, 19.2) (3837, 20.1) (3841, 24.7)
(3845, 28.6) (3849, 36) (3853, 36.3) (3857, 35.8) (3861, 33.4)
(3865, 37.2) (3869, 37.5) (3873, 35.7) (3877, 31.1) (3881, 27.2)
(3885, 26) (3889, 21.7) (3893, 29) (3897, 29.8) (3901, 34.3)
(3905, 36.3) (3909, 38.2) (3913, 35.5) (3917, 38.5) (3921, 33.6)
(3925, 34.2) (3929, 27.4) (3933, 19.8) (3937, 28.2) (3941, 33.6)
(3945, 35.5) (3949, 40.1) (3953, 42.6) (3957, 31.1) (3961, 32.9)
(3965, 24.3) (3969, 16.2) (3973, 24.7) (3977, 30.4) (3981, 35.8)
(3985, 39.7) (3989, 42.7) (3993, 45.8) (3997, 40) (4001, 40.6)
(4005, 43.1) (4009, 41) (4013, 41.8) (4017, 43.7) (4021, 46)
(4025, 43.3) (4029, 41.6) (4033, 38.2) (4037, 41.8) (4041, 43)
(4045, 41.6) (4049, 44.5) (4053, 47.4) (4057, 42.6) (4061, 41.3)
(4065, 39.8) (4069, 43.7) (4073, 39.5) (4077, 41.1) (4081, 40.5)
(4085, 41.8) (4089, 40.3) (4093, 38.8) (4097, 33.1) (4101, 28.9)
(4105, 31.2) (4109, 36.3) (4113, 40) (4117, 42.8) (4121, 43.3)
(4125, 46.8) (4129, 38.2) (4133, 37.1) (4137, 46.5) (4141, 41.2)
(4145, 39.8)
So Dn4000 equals 1.4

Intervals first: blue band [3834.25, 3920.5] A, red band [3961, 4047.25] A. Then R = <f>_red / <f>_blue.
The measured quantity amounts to 1.2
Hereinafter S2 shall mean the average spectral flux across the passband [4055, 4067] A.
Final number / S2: 41.2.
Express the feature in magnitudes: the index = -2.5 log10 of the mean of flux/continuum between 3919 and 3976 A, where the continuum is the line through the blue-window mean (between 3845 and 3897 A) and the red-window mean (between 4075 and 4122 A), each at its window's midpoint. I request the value 0.13 mag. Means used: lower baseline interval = 32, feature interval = 30.3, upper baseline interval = 38.1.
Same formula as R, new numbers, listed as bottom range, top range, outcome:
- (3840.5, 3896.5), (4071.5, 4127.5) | 1.23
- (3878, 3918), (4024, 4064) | 1.35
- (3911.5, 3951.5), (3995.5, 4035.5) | 1.28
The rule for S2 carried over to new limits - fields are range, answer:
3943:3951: 37.8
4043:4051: 43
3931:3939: 24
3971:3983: 30.3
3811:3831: 31.1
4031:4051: 41.8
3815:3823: 33.7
